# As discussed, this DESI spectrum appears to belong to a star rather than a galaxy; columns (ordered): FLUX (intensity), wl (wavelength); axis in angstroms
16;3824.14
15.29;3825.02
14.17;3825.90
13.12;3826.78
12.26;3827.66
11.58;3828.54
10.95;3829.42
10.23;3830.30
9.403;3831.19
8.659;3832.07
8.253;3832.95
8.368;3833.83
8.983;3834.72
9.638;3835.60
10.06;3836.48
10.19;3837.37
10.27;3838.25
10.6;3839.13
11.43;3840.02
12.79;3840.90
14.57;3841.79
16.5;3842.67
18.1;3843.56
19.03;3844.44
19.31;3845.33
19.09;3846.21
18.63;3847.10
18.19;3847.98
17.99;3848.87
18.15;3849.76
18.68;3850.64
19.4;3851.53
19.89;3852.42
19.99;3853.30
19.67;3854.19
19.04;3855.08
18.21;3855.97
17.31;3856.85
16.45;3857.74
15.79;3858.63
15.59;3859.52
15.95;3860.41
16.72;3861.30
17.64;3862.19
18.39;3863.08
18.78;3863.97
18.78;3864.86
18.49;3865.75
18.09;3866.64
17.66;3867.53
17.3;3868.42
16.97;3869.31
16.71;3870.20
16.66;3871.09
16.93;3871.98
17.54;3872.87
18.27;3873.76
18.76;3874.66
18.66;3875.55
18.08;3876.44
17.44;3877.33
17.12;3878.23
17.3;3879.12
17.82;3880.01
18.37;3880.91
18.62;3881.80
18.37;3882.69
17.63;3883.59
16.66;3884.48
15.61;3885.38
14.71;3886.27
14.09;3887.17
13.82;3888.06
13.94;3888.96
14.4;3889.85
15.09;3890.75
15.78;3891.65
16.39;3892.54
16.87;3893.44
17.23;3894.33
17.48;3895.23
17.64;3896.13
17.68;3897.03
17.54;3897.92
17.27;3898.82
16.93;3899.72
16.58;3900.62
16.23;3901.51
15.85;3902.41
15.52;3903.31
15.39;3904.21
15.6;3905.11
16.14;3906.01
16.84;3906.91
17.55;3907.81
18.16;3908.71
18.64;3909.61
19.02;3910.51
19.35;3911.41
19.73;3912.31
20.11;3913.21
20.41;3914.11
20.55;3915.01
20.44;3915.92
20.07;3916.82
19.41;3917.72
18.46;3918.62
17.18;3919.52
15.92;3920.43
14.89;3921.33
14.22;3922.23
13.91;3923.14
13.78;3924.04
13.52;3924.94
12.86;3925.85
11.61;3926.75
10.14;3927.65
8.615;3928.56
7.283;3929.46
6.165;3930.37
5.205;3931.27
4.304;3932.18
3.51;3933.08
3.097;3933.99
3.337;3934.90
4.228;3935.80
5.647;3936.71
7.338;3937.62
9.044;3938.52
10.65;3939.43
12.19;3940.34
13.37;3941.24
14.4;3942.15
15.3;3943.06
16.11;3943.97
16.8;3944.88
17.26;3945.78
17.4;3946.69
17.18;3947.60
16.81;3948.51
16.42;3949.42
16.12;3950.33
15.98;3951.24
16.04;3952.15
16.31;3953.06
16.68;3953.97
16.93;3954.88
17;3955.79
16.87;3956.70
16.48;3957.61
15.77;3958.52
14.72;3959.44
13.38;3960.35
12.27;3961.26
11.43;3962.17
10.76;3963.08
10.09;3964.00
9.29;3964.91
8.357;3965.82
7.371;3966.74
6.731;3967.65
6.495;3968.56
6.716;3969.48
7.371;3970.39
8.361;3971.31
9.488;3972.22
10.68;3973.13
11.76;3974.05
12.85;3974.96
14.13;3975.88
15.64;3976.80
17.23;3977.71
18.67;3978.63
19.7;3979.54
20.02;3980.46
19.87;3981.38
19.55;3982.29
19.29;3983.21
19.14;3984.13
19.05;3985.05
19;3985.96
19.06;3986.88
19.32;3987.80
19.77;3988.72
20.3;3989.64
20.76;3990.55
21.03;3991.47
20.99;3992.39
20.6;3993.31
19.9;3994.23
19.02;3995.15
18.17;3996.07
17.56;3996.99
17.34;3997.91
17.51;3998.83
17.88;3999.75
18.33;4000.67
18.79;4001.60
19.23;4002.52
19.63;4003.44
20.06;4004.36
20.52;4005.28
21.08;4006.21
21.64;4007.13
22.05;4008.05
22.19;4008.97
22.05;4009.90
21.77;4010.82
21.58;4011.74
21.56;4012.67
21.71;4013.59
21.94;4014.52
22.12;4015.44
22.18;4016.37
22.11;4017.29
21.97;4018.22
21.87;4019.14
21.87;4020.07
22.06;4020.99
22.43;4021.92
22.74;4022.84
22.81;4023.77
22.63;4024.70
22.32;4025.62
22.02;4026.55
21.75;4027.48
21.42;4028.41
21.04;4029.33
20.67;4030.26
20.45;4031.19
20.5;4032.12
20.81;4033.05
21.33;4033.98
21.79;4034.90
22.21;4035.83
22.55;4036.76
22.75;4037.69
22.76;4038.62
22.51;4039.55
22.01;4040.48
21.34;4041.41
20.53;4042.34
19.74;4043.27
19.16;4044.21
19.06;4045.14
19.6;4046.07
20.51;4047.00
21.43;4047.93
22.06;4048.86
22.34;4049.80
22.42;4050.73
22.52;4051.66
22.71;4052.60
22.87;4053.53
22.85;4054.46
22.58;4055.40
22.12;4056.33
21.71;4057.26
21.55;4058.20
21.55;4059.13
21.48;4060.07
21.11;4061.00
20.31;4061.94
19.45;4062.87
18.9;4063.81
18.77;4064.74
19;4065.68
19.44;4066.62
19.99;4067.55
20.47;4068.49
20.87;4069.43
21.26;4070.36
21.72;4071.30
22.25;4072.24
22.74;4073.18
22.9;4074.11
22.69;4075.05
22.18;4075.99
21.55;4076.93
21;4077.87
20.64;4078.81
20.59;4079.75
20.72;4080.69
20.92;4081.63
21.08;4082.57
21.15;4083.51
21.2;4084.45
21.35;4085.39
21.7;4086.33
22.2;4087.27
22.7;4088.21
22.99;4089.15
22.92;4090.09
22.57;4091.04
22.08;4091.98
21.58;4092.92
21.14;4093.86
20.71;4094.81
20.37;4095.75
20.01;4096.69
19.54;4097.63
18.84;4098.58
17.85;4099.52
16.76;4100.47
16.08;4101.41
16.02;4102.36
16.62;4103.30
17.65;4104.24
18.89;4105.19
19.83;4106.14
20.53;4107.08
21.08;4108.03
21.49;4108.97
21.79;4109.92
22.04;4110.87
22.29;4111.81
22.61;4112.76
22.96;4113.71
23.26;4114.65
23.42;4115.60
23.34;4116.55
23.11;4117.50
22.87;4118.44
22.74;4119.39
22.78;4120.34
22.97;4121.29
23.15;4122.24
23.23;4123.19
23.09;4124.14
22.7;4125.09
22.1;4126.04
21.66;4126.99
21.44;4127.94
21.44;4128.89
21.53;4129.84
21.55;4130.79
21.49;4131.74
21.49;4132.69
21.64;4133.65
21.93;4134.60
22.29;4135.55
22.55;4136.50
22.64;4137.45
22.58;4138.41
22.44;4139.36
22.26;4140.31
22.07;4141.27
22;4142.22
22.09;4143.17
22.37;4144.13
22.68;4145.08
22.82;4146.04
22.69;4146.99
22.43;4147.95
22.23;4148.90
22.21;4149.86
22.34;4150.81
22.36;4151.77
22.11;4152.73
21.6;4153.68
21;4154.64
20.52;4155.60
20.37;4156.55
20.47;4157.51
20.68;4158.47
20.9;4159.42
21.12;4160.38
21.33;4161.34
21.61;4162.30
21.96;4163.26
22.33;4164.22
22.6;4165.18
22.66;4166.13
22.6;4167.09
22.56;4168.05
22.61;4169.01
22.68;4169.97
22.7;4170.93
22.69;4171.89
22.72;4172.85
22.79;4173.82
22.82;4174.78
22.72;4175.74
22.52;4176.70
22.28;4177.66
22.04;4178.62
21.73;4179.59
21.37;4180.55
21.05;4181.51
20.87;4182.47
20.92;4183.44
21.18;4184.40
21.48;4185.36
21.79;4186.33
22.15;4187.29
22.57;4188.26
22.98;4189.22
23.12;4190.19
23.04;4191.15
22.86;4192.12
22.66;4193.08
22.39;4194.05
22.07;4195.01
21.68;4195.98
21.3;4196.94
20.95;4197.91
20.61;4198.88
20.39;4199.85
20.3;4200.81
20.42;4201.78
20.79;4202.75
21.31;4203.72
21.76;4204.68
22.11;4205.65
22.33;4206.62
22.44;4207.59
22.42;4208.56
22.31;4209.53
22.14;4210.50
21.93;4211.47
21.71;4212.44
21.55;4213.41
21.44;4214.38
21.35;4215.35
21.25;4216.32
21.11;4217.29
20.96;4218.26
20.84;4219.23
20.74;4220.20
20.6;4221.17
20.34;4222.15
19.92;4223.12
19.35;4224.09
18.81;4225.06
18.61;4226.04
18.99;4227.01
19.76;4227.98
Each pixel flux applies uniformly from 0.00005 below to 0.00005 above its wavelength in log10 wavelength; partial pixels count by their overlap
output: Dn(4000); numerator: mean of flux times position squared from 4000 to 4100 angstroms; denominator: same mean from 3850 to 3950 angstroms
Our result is 1.47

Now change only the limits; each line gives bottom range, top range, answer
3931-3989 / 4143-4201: 1.83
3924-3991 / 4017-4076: 1.70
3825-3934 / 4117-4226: 1.62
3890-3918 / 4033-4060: 1.32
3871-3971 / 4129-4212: 1.71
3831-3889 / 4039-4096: 1.46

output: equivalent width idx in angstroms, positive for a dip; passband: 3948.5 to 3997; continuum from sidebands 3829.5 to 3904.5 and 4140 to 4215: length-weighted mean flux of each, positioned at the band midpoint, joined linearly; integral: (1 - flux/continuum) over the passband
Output 7.3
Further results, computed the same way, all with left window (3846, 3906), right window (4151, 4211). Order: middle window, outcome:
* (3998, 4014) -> -1.0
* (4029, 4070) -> -2.6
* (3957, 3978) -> 8.4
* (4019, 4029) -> -1.4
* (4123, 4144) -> -1.0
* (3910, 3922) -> -0.7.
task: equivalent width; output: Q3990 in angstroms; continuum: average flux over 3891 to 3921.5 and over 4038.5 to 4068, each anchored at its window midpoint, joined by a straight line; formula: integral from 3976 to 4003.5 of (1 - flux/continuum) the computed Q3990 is 0.8 angstroms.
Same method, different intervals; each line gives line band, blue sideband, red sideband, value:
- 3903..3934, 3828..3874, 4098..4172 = 4.3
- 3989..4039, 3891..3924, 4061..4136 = -3.9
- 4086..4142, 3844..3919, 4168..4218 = -1.7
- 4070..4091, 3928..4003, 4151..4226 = -4.4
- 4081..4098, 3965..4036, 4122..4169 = -0.6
